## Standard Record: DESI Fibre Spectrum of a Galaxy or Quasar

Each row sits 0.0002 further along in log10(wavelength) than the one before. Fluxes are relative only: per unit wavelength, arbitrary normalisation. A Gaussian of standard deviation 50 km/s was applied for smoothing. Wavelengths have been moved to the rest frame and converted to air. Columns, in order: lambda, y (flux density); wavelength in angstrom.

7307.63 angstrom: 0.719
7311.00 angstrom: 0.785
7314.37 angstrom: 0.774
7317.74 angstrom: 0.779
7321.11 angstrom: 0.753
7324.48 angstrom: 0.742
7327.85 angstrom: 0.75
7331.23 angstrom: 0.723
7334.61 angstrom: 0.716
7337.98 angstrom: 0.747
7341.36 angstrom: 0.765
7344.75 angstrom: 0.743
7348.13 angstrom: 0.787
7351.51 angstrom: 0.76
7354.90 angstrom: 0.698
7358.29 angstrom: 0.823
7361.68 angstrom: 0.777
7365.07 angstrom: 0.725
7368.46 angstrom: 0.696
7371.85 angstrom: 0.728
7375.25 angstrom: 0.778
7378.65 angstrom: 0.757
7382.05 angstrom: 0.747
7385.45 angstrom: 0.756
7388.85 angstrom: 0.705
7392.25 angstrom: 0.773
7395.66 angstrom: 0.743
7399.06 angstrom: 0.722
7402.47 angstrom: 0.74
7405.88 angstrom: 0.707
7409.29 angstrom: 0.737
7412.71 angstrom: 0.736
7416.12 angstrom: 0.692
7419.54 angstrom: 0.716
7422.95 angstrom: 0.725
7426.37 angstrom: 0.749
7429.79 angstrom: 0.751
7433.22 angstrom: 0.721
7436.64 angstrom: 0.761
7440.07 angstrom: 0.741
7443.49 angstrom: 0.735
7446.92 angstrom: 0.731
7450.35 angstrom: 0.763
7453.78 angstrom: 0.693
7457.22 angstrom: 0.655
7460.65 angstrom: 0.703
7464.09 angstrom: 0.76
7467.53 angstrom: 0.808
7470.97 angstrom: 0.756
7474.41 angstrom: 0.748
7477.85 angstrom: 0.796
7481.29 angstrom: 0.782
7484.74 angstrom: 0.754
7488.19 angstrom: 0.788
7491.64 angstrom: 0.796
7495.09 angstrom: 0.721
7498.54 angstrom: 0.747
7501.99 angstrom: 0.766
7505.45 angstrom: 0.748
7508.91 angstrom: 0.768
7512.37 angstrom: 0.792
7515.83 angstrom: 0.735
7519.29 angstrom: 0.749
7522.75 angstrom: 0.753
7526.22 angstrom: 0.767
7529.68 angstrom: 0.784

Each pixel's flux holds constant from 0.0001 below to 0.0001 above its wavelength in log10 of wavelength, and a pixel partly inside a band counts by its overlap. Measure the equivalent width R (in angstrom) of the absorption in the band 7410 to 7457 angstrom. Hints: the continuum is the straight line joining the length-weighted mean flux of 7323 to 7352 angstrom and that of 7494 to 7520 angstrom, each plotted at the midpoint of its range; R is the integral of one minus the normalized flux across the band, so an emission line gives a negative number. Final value 1.37 angstrom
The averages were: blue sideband 0.748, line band 0.729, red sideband 0.754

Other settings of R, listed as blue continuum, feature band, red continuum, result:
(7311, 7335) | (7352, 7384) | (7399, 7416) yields -0.44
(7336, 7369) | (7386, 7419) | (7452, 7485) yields 0.94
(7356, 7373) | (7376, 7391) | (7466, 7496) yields 0.17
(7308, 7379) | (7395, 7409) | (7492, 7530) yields 0.49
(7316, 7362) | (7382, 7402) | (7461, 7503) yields 0.48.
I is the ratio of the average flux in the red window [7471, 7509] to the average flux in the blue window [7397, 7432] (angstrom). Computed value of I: 1.1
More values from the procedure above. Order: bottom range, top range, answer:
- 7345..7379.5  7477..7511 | 1.02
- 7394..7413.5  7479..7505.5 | 1.05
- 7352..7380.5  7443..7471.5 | 0.98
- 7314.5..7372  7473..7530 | 1.02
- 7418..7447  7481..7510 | 1.03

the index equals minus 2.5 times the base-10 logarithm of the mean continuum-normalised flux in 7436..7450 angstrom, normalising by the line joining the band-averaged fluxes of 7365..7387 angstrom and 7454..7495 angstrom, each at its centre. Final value 0.01 mag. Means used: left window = 0.742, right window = 0.755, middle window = 0.743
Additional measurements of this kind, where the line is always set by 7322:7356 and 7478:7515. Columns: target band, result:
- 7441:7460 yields 0.06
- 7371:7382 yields -0.01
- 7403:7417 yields 0.05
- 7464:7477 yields -0.01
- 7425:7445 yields 0.02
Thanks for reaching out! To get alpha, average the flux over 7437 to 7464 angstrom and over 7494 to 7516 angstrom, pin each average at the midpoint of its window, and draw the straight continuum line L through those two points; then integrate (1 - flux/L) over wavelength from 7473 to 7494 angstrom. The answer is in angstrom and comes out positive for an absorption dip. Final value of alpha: -0.9 angstrom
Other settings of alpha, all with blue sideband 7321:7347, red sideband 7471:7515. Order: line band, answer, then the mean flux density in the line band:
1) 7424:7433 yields 0.16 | 0.743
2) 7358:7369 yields -0.08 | 0.753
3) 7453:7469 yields 0.78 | 0.724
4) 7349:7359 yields -0.14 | 0.756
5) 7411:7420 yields 0.48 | 0.714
